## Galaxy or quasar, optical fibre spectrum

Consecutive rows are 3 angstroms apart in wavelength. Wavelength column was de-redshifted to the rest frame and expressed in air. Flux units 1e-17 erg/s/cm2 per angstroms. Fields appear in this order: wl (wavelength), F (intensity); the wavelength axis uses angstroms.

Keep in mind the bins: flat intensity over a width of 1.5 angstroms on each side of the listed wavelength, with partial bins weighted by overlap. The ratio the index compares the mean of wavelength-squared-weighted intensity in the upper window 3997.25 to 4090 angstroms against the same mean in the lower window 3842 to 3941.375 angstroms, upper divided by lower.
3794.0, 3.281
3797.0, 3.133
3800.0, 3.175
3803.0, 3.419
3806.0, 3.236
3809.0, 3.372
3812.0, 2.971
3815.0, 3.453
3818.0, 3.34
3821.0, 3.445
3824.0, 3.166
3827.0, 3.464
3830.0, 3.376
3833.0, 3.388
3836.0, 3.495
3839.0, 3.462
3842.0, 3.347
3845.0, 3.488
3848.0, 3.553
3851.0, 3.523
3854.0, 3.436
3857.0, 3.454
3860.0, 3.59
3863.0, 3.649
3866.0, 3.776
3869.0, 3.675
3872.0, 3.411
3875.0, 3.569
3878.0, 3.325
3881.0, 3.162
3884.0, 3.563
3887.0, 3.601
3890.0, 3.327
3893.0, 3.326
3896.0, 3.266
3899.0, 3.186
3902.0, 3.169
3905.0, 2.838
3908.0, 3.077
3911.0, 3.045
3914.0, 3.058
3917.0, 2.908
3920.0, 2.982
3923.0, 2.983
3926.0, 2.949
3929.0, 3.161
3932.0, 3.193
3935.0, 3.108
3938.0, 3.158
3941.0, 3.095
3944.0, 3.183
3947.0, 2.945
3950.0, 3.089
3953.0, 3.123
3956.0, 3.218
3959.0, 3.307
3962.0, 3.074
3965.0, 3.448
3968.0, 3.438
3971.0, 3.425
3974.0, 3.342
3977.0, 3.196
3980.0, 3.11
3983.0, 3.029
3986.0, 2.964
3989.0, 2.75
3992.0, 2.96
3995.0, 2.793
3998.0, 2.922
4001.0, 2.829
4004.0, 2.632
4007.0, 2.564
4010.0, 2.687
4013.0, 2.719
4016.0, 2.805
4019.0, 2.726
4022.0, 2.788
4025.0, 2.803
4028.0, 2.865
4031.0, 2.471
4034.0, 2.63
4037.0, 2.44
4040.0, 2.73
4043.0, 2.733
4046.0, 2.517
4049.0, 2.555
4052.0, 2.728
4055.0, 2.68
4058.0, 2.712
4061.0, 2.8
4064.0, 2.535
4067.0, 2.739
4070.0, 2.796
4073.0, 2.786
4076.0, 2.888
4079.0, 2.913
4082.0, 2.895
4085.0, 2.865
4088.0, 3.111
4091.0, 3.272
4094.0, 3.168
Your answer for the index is 0.90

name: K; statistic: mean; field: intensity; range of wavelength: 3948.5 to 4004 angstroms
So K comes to 3.1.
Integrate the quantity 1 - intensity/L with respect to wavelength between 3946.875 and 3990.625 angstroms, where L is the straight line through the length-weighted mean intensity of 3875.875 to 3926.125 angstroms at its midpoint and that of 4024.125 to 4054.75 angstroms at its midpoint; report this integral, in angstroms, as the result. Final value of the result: -3.8 angstroms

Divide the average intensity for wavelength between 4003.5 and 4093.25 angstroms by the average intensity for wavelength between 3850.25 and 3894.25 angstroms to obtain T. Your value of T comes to 0.79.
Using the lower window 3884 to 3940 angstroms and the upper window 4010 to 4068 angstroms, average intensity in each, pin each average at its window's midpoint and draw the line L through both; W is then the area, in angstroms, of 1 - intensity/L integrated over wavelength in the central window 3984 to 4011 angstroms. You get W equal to 0.4 angstroms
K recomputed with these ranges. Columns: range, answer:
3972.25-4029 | 2.87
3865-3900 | 3.43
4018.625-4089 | 2.74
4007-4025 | 2.73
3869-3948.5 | 3.19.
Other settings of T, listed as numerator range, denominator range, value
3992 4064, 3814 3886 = 0.78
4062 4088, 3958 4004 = 0.91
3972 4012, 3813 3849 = 0.85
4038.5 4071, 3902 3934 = 0.89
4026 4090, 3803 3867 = 0.80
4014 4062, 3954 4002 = 0.86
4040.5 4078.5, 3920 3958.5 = 0.87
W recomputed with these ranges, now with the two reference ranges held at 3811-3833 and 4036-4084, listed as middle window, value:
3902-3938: 0.5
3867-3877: -1.1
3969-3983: -1.5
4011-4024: 0.3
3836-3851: -0.9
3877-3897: -1.3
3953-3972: -2.1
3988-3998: 0.1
